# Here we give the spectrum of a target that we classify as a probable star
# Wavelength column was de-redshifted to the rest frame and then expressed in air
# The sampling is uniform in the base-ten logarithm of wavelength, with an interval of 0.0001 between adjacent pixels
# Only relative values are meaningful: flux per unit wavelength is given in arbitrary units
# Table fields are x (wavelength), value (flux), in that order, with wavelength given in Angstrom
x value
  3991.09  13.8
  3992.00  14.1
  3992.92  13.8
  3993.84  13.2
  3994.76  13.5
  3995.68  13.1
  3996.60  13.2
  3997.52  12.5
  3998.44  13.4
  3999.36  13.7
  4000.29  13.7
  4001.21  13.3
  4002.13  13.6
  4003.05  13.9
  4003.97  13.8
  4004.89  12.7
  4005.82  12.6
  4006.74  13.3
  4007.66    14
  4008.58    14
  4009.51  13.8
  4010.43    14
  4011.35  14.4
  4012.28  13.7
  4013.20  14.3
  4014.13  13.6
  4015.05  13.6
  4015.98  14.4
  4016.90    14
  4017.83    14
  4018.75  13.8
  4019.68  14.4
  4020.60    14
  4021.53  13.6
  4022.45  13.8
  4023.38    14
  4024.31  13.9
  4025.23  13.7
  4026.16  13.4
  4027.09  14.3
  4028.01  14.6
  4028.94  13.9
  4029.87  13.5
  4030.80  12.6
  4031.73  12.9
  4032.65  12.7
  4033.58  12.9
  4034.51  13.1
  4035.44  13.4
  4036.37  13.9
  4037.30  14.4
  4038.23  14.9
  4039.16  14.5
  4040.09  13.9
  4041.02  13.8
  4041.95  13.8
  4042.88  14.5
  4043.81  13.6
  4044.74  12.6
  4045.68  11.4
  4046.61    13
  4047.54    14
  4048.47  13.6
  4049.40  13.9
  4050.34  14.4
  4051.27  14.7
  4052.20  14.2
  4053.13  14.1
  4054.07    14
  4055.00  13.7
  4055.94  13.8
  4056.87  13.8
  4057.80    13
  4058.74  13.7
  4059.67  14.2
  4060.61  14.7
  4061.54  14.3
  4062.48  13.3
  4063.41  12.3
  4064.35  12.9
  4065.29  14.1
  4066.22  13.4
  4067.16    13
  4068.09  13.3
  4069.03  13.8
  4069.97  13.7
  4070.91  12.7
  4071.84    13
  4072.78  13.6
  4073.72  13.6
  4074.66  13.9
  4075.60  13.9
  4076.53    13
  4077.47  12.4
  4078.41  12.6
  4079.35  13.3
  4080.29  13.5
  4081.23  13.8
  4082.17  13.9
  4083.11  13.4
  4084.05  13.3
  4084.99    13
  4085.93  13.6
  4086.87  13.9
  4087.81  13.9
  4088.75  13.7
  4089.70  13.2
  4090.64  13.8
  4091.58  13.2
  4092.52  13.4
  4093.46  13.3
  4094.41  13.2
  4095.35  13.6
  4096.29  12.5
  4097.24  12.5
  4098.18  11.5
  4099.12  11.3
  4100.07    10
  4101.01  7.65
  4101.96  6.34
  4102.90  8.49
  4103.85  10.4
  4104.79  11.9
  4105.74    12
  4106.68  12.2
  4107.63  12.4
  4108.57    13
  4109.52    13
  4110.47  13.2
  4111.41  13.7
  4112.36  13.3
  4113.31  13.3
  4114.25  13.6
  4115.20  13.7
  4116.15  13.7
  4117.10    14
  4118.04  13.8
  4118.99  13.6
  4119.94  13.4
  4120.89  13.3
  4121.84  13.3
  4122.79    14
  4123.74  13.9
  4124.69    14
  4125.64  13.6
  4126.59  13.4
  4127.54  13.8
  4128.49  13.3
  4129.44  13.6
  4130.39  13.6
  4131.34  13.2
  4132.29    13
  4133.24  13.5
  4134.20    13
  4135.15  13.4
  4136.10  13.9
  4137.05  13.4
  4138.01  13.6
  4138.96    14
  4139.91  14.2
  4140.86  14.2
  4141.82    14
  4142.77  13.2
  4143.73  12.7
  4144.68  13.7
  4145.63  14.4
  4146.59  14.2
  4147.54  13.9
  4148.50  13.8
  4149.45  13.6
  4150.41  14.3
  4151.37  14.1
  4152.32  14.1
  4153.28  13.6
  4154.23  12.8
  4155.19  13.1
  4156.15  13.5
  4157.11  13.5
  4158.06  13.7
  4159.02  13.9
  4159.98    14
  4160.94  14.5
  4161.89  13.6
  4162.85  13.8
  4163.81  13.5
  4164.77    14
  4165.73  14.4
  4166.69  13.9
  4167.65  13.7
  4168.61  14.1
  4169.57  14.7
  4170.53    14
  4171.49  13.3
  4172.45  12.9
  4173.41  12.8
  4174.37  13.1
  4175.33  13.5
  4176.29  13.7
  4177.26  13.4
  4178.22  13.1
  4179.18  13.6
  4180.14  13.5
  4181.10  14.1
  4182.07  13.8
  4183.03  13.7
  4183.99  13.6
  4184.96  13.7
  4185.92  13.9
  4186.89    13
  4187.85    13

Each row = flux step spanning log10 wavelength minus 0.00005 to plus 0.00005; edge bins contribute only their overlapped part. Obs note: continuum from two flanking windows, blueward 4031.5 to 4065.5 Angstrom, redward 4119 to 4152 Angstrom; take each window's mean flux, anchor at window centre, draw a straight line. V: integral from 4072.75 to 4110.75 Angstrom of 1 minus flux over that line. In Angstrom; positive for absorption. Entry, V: 3.2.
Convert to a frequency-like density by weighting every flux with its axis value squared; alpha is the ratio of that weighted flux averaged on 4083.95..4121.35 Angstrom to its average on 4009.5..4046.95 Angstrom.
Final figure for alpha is 0.95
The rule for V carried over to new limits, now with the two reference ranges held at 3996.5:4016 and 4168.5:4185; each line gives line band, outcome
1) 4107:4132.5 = 0.2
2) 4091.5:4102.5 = 1.7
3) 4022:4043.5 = -0.3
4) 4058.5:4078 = 0.2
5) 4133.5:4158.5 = -0.2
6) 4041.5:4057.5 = -0.1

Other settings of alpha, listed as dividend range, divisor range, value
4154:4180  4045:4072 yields 1.06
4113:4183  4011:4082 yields 1.05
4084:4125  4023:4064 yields 0.95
